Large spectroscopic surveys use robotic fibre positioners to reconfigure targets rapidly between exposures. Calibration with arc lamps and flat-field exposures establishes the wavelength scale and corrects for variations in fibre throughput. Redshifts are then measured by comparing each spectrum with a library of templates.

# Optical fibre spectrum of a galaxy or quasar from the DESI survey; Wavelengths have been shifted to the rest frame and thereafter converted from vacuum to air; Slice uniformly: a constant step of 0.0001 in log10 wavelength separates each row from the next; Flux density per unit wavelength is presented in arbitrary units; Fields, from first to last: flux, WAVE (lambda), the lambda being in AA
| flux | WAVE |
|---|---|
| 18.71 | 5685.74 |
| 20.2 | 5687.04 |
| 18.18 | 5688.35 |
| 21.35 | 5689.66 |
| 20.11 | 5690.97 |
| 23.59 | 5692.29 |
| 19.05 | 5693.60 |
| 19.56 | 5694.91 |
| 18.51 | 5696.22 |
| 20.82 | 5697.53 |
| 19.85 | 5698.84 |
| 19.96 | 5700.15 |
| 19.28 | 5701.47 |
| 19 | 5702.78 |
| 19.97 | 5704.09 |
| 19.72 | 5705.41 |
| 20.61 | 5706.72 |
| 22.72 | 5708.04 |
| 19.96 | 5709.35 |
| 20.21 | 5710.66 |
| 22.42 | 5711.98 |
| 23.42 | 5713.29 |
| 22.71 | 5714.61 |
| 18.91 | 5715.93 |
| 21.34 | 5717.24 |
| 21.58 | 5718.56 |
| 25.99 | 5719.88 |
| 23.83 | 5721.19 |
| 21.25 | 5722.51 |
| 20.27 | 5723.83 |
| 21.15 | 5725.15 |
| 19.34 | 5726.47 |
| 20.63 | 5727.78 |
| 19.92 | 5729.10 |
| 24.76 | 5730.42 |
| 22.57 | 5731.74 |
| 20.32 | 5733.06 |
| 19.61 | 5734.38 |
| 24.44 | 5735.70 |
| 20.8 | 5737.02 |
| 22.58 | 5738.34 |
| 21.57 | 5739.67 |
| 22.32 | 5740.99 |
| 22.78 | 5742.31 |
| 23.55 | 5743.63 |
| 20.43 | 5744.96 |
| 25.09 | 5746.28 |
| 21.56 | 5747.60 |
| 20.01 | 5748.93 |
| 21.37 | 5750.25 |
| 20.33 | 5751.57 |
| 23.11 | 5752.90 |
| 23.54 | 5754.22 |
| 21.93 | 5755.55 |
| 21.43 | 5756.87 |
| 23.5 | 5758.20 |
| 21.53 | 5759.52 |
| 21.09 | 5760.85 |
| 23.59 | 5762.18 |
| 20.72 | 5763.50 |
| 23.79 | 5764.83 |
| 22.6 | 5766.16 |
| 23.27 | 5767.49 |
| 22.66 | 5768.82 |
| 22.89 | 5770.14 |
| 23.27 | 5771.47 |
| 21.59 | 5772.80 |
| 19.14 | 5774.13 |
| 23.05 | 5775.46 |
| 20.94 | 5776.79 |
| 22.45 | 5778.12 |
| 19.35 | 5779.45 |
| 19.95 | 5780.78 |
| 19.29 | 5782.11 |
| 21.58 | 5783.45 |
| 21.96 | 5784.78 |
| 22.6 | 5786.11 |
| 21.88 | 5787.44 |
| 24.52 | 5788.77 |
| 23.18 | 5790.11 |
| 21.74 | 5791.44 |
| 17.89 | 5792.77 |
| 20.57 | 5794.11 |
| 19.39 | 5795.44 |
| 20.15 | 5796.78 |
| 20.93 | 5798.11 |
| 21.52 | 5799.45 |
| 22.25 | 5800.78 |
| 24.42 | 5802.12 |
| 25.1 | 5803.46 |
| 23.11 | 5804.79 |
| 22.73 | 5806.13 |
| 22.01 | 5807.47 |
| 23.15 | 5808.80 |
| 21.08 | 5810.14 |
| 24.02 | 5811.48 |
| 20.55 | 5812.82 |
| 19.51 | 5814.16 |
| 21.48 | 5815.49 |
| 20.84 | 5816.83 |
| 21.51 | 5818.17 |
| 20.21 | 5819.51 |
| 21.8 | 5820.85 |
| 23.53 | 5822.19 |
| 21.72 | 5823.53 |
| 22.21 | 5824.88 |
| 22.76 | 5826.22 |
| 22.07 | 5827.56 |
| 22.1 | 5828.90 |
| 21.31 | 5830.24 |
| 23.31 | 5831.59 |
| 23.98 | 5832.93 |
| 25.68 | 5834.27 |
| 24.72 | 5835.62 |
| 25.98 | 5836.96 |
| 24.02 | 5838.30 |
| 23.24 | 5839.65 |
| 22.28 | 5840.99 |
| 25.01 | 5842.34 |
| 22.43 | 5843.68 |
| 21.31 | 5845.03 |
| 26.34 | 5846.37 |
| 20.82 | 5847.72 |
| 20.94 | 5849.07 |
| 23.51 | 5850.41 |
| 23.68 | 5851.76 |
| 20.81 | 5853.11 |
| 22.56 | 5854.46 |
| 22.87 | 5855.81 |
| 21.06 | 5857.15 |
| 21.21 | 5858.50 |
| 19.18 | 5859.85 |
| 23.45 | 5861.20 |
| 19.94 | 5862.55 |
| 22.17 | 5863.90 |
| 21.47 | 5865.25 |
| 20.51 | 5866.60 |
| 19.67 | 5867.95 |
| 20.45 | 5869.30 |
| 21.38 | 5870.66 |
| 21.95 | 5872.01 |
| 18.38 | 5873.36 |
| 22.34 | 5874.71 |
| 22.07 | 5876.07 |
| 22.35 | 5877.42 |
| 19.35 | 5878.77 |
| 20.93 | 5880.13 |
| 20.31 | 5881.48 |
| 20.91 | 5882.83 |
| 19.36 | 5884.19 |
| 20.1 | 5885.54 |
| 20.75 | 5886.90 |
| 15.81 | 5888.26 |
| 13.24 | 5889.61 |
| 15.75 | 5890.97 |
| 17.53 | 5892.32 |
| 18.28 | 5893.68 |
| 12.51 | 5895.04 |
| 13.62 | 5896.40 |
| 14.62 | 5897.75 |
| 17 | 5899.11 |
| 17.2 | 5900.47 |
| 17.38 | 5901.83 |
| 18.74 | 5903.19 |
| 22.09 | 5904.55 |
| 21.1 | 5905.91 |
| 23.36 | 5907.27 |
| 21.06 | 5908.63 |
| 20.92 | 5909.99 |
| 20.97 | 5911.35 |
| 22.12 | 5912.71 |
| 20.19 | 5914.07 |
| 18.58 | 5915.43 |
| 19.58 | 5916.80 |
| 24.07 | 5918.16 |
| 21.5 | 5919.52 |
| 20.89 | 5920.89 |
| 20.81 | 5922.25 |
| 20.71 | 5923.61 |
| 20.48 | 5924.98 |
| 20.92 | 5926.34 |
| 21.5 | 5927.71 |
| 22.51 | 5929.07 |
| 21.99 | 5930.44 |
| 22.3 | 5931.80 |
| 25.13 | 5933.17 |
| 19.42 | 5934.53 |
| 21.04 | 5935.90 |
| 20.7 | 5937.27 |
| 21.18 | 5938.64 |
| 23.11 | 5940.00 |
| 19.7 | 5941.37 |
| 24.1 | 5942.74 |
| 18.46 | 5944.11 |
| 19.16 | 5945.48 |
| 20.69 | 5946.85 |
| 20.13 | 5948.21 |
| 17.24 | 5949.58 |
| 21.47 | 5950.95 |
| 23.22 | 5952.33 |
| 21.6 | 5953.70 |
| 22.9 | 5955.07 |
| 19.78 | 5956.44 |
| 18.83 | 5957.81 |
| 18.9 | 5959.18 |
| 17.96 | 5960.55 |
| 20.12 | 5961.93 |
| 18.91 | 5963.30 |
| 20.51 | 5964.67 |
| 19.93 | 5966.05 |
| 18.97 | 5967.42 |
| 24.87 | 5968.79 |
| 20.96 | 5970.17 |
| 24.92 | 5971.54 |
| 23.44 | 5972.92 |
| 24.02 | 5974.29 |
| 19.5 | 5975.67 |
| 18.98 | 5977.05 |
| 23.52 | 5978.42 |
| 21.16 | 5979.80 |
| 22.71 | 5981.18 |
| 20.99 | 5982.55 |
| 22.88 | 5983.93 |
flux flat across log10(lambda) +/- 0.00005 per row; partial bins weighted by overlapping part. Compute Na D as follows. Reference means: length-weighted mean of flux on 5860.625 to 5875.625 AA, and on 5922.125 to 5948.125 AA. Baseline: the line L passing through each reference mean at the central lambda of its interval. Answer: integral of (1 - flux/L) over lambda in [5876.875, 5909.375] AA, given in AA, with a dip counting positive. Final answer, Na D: 4.1 AA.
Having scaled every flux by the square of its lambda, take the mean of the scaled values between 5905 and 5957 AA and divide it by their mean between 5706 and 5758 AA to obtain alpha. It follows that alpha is 1.04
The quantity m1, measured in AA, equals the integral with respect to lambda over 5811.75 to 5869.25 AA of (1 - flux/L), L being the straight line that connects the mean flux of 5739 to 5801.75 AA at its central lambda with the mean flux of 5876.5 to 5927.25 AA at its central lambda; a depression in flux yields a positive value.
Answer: -4.9 AA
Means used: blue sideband 21.8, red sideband 19.4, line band 22.2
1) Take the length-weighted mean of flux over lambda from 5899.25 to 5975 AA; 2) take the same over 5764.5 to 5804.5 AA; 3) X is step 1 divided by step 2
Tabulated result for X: 0.96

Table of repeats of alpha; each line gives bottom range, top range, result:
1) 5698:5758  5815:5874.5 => 1.07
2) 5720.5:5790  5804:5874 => 1.04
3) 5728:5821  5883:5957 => 0.96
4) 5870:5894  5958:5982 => 1.11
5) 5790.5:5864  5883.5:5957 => 0.93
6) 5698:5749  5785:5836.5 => 1.06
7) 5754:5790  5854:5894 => 0.95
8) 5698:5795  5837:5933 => 1.00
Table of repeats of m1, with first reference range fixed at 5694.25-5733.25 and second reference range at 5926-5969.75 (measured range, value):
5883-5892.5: 1.46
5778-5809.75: -1.14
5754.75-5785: -1.19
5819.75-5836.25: -1.51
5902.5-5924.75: -0.16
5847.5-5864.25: -0.64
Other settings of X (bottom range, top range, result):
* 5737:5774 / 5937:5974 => 0.94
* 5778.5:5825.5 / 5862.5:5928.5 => 0.91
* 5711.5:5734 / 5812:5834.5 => 1.01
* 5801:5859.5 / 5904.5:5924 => 0.94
